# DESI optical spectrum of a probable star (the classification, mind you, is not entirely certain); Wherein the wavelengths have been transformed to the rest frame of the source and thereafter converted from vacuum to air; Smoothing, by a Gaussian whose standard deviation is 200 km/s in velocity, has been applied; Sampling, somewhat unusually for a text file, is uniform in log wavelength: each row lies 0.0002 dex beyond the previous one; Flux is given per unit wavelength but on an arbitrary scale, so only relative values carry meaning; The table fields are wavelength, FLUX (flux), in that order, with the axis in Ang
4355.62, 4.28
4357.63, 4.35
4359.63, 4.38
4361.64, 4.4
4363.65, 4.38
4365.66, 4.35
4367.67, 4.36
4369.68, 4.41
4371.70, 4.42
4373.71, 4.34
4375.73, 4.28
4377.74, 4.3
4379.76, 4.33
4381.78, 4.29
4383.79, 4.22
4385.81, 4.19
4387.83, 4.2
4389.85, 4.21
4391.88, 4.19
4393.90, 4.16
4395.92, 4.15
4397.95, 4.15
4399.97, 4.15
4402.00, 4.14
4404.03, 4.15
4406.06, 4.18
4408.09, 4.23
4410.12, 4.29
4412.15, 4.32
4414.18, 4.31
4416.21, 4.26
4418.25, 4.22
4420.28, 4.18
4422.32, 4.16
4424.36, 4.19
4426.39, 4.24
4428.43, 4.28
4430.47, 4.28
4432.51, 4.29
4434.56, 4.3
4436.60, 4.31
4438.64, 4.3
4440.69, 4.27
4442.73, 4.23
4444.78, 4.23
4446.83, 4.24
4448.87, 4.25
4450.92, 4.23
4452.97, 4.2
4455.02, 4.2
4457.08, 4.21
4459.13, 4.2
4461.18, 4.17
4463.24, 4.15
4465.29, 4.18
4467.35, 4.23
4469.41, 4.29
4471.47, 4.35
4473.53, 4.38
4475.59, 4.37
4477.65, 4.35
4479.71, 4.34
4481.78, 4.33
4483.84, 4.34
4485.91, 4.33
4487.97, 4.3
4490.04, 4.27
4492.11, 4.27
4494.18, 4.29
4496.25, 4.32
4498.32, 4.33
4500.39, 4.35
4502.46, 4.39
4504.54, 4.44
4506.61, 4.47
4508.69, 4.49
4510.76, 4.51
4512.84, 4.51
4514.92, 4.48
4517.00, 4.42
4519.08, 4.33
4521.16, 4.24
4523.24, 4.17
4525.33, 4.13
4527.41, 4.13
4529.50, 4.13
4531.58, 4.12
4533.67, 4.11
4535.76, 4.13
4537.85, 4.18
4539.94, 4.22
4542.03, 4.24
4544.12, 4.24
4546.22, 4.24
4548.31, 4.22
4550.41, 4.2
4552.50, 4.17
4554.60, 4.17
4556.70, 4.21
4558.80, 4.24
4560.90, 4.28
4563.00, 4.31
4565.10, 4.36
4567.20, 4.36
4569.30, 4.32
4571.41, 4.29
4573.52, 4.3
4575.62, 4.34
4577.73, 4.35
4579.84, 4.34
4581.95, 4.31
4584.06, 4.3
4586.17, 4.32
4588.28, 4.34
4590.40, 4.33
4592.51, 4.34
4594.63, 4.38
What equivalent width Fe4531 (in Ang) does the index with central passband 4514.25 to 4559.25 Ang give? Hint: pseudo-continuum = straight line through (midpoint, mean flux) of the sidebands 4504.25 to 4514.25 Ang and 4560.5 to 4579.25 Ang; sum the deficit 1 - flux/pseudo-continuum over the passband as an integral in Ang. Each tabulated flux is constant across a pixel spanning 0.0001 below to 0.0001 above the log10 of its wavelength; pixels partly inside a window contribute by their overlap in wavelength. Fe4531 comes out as 2.1 Ang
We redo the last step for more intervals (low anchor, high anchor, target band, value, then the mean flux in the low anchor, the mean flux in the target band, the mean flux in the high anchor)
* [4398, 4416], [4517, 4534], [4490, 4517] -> -1.3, 4.22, 4.4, 4.19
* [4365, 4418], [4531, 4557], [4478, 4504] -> -0.7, 4.25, 4.32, 4.19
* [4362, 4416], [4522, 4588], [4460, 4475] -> 0.0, 4.26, 4.25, 4.24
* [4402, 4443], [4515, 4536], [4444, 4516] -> -1.5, 4.25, 4.31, 4.21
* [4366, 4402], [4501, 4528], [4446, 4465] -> 0.5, 4.25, 4.21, 4.37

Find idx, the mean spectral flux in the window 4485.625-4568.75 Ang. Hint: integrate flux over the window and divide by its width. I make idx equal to 4.28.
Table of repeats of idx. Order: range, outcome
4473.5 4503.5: 4.33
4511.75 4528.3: 4.3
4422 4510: 4.29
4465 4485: 4.32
